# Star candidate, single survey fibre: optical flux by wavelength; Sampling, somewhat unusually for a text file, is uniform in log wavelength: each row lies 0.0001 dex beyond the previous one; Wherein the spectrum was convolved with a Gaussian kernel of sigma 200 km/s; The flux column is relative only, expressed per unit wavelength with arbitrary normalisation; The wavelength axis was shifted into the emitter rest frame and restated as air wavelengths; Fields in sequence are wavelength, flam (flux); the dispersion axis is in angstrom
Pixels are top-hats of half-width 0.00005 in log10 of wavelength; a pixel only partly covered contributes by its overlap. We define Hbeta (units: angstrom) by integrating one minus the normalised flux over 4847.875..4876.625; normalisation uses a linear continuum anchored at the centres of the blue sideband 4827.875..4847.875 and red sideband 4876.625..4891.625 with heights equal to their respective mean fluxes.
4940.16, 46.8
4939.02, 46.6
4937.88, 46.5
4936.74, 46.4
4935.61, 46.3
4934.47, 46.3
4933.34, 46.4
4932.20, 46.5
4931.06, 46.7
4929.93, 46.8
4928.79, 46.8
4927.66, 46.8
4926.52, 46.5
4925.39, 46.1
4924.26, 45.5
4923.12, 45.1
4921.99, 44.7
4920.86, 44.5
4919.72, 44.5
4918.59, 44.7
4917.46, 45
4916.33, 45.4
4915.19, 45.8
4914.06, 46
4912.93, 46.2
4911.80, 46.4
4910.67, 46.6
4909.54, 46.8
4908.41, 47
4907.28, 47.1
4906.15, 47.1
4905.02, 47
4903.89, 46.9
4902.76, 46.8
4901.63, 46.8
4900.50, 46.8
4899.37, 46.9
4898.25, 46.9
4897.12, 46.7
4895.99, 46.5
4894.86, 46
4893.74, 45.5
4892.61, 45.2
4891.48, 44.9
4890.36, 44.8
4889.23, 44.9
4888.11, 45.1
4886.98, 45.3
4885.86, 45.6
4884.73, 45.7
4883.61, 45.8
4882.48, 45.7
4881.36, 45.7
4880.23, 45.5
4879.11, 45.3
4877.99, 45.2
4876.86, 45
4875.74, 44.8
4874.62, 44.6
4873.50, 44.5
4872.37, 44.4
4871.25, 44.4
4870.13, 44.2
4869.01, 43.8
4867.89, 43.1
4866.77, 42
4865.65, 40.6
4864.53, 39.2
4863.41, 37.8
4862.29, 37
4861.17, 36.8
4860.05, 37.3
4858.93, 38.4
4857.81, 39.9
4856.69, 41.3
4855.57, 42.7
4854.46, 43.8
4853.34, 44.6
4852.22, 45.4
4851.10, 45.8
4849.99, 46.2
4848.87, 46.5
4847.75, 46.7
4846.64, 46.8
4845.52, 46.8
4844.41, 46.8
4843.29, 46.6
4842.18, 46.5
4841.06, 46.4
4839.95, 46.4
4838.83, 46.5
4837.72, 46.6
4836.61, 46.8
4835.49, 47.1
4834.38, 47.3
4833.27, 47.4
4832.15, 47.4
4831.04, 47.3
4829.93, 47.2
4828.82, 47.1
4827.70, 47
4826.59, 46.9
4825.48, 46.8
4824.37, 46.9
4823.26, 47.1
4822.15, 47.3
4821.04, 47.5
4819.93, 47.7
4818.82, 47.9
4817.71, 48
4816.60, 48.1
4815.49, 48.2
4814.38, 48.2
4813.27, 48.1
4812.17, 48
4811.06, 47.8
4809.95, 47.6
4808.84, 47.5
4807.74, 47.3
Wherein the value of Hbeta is 2.3 angstrom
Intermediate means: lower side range 46.9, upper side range 45.3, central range 42.5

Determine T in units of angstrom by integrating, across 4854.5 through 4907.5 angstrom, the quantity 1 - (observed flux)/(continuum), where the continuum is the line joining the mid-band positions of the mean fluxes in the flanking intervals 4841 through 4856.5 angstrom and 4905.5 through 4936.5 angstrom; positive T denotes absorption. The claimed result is 2.0 angstrom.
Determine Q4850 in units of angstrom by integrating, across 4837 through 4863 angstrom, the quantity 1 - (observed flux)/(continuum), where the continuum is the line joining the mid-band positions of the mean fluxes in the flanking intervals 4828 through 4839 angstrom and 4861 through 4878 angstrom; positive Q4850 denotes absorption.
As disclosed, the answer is 0.6 angstrom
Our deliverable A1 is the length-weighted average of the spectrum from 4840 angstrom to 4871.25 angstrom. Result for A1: 43.2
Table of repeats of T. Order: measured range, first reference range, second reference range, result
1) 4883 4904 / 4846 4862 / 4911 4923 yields -0.7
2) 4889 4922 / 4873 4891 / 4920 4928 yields -0.5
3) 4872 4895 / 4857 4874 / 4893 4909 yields -0.7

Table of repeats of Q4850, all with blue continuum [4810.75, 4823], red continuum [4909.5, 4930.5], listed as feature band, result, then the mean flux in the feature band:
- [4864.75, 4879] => 0.90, 43.8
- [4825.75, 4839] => 0.14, 47.1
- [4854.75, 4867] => 1.98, 39.4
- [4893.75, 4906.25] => -0.14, 46.7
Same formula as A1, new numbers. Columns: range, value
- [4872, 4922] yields 45.8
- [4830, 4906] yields 44.8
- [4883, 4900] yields 45.7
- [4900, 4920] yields 46.3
